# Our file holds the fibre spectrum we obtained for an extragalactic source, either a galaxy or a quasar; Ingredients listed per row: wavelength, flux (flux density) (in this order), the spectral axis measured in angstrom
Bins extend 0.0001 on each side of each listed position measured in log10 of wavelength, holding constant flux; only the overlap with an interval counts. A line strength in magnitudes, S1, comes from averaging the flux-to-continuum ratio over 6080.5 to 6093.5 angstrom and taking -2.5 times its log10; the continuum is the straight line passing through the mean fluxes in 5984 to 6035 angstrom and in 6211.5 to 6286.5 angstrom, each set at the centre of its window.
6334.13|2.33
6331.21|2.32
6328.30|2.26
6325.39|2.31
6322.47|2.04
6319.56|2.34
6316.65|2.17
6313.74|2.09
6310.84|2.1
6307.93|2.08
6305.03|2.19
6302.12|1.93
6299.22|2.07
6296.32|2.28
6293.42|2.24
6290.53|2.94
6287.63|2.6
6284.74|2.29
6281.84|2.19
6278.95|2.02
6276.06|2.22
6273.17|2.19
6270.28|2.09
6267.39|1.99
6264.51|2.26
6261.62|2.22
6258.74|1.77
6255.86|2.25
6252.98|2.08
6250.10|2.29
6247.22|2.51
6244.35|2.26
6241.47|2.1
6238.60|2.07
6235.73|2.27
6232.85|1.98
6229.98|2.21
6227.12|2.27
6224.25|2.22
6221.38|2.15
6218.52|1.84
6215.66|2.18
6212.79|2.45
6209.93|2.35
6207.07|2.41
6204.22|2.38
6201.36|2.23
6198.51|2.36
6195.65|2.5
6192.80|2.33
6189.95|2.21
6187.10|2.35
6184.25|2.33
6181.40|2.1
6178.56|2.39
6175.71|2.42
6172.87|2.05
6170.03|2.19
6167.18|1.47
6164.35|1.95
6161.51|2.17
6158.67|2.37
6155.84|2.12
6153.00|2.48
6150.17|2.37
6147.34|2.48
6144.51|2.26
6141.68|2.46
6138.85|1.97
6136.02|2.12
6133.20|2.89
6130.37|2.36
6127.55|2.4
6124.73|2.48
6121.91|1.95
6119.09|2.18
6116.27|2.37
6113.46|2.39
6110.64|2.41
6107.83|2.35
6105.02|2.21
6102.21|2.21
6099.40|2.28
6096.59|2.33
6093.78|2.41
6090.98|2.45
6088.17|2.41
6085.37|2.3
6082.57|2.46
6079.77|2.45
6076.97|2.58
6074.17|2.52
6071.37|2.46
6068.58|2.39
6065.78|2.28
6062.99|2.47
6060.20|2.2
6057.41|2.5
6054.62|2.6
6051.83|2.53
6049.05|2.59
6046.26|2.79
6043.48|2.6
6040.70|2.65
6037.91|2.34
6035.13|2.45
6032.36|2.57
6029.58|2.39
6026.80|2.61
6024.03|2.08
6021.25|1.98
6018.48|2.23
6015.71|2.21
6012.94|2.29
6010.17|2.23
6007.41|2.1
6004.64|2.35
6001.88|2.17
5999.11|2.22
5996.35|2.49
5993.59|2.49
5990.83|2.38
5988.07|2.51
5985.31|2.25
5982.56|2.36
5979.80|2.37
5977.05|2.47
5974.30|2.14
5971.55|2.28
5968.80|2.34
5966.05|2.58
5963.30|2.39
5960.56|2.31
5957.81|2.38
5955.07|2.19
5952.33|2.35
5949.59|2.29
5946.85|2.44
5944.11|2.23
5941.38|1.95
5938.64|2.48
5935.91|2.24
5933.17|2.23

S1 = -0.07 mag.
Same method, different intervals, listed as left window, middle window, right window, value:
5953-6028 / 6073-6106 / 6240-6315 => -0.05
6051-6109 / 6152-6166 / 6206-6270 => 0.05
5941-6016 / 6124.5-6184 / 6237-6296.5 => 0.00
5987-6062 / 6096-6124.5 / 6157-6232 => 0.02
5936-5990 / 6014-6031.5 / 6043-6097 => 0.07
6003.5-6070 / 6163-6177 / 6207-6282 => 0.12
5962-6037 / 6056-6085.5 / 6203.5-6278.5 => -0.06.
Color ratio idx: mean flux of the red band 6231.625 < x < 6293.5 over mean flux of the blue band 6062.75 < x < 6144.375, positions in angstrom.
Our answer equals 0.94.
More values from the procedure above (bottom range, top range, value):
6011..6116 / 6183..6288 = 0.93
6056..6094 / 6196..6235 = 0.93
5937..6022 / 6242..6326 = 0.96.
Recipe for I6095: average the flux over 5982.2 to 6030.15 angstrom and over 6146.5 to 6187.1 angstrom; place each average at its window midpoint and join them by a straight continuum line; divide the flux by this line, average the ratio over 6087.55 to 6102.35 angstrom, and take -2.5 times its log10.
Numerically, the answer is -0.05 mag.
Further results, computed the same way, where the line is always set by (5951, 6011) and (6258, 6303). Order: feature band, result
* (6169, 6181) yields 0.00 mag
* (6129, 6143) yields -0.04 mag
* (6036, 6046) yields -0.11 mag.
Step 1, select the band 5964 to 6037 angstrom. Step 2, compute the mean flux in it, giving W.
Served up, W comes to 2.33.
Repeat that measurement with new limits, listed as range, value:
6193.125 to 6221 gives 2.3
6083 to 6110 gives 2.34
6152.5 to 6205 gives 2.23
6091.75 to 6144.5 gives 2.32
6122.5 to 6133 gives 2.43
